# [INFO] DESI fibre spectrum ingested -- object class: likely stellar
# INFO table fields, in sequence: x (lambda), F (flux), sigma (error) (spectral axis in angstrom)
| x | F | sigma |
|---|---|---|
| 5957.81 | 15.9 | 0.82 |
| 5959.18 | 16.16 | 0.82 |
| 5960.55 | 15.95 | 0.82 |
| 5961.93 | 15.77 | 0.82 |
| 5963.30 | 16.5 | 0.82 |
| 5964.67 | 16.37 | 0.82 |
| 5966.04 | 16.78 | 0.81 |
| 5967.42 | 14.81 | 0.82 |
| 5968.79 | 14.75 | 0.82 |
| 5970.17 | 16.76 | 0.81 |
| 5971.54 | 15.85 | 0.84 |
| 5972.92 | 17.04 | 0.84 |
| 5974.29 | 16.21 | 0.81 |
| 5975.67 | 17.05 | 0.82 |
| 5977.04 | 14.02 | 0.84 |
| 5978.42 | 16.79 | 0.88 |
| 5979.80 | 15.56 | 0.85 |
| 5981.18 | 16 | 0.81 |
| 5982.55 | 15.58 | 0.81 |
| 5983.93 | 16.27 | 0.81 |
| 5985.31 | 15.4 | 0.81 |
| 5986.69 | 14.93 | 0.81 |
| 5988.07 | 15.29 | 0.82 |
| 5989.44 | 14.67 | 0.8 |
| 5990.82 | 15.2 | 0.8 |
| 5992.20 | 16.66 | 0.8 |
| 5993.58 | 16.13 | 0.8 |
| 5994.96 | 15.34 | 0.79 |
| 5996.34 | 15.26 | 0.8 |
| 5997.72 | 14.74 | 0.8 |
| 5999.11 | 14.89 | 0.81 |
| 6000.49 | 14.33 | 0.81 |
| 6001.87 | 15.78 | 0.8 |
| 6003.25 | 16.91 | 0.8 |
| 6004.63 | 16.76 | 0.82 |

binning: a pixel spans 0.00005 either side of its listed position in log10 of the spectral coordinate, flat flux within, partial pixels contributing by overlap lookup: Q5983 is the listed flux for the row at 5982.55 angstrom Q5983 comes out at 15.58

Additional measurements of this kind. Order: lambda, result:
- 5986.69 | 14.93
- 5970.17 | 16.76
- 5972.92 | 17.04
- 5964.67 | 16.37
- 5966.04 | 16.78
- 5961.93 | 15.77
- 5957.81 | 15.9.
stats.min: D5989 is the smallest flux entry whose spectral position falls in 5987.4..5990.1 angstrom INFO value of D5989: 14.67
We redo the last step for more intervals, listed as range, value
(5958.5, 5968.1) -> 14.81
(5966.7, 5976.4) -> 14.75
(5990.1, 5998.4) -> 14.74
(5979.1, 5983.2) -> 15.56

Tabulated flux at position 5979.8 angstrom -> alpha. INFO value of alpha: 15.56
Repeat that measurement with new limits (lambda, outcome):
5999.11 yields 14.89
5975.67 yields 17.05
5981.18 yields 16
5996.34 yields 15.26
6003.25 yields 16.91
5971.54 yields 15.85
